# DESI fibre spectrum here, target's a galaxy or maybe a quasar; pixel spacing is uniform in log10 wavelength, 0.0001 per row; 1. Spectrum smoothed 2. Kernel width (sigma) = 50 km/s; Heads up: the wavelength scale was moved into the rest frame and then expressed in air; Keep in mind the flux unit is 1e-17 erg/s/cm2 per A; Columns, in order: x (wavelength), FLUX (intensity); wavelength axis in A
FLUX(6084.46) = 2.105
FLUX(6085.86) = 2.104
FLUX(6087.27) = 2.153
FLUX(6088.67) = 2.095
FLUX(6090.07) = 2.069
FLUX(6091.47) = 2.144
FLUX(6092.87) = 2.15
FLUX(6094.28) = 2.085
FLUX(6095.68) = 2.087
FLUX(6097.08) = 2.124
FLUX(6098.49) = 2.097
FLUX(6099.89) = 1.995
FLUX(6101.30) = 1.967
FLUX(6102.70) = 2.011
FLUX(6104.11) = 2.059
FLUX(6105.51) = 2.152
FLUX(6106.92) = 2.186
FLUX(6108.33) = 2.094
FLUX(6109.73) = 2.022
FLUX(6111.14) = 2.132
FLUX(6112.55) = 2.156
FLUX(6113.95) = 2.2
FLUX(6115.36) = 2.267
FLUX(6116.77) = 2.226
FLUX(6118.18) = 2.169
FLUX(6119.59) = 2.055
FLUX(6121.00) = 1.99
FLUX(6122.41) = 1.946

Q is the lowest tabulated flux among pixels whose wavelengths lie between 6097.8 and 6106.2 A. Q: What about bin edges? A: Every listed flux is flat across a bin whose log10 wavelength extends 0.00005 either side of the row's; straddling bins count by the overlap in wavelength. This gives 1.967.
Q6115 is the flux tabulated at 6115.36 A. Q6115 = 2.267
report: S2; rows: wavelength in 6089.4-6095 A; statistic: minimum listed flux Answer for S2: 2.069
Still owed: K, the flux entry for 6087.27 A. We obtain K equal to 2.153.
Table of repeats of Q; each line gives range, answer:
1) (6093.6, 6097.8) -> 2.085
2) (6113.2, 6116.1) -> 2.2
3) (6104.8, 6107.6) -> 2.152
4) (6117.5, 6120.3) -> 2.055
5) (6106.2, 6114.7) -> 2.022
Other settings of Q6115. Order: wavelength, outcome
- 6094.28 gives 2.085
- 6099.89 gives 1.995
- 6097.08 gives 2.124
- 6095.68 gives 2.087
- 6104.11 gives 2.059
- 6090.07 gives 2.069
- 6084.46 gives 2.105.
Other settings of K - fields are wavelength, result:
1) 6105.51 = 2.152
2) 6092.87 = 2.15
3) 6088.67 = 2.095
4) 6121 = 1.99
